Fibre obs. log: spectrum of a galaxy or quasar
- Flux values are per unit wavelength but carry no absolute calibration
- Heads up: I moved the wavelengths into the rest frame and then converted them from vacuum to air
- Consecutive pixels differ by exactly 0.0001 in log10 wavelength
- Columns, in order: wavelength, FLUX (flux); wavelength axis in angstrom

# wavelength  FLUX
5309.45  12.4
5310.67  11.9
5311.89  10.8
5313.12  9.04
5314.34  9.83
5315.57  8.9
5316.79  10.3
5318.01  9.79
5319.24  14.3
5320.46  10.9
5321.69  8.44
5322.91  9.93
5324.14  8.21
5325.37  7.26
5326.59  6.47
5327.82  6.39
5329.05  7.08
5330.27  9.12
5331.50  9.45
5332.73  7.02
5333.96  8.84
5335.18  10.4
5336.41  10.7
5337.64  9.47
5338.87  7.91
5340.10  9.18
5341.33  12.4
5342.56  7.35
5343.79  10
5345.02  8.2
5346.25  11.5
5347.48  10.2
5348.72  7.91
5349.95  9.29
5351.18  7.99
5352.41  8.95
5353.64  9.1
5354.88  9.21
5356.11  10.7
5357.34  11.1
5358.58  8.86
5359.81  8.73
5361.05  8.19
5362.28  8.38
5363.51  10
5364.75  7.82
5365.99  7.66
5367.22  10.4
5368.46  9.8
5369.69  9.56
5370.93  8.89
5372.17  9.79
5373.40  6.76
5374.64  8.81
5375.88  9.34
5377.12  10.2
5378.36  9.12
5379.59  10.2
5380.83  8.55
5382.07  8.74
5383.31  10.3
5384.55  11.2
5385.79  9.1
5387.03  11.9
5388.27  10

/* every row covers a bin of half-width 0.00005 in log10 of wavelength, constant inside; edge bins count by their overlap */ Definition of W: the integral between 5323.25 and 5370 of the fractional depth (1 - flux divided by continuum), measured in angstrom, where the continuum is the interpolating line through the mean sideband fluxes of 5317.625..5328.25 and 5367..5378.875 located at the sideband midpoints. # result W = 0.97 angstrom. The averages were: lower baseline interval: 9.1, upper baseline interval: 9.23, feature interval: 8.97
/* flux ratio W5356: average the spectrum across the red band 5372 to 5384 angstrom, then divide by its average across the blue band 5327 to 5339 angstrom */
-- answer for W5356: 1.06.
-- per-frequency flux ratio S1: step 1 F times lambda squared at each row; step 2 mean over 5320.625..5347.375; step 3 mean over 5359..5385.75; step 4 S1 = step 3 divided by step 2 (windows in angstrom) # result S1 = 1.05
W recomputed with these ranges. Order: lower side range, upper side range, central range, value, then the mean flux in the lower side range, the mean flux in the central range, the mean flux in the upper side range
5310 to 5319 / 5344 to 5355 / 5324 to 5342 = 1.9 angstrom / 10.3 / 8.67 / 9.17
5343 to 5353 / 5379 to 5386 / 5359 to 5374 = 1.0 angstrom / 9.22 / 8.84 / 9.71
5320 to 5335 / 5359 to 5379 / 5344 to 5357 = -1.0 angstrom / 8.29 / 9.37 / 8.97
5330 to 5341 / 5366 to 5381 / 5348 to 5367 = 0.5 angstrom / 9.2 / 8.96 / 9.25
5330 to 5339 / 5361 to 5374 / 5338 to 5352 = -0.3 angstrom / 9.18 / 9.26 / 8.88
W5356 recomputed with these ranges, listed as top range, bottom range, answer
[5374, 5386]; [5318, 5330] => 1.08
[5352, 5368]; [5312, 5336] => 1.01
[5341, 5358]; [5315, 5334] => 1.07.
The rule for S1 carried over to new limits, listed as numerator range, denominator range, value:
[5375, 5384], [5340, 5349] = 0.99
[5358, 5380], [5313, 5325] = 0.92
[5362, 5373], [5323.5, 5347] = 1.05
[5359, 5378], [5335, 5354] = 0.96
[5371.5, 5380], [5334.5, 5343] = 0.96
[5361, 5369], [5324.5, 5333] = 1.19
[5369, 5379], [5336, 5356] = 0.98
